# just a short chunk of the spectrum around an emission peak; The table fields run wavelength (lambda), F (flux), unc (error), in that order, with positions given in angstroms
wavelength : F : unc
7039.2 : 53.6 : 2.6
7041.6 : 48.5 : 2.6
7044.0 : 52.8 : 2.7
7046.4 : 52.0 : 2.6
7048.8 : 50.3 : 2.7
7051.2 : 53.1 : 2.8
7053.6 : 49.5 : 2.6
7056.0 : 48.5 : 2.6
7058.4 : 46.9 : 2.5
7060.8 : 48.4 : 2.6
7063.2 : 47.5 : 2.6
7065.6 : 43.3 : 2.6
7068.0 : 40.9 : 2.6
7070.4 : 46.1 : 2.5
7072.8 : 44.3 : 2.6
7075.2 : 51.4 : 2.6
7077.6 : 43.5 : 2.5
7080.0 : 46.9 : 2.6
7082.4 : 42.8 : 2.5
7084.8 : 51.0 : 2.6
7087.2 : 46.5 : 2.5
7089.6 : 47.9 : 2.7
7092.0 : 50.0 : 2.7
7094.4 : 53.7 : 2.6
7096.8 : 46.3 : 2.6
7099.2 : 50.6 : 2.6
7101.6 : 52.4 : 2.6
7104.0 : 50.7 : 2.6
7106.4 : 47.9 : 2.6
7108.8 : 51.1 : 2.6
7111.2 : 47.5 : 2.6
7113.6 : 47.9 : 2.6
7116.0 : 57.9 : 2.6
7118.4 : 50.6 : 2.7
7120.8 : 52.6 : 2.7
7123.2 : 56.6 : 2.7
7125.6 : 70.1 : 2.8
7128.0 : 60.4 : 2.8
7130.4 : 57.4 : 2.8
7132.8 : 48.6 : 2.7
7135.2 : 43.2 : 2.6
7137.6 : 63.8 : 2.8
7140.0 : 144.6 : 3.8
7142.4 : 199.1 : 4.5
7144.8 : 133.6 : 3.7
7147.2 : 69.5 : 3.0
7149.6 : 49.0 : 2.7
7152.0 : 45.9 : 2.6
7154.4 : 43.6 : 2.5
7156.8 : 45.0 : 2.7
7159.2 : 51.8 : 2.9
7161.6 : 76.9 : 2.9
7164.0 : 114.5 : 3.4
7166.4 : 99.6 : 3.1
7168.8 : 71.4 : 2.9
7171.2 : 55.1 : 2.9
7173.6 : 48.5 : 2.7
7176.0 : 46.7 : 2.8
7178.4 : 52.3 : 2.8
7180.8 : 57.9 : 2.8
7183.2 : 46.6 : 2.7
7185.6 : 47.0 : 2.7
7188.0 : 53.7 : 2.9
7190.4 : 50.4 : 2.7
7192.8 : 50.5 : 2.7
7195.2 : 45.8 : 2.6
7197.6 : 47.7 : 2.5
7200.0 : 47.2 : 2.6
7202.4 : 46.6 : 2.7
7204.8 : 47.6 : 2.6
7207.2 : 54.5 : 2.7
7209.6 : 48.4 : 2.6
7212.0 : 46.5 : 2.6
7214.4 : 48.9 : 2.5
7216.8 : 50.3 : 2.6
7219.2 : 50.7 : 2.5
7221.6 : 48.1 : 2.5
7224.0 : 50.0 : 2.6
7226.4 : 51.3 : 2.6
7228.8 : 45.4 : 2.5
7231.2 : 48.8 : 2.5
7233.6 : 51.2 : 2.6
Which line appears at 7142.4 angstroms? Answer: Halpha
